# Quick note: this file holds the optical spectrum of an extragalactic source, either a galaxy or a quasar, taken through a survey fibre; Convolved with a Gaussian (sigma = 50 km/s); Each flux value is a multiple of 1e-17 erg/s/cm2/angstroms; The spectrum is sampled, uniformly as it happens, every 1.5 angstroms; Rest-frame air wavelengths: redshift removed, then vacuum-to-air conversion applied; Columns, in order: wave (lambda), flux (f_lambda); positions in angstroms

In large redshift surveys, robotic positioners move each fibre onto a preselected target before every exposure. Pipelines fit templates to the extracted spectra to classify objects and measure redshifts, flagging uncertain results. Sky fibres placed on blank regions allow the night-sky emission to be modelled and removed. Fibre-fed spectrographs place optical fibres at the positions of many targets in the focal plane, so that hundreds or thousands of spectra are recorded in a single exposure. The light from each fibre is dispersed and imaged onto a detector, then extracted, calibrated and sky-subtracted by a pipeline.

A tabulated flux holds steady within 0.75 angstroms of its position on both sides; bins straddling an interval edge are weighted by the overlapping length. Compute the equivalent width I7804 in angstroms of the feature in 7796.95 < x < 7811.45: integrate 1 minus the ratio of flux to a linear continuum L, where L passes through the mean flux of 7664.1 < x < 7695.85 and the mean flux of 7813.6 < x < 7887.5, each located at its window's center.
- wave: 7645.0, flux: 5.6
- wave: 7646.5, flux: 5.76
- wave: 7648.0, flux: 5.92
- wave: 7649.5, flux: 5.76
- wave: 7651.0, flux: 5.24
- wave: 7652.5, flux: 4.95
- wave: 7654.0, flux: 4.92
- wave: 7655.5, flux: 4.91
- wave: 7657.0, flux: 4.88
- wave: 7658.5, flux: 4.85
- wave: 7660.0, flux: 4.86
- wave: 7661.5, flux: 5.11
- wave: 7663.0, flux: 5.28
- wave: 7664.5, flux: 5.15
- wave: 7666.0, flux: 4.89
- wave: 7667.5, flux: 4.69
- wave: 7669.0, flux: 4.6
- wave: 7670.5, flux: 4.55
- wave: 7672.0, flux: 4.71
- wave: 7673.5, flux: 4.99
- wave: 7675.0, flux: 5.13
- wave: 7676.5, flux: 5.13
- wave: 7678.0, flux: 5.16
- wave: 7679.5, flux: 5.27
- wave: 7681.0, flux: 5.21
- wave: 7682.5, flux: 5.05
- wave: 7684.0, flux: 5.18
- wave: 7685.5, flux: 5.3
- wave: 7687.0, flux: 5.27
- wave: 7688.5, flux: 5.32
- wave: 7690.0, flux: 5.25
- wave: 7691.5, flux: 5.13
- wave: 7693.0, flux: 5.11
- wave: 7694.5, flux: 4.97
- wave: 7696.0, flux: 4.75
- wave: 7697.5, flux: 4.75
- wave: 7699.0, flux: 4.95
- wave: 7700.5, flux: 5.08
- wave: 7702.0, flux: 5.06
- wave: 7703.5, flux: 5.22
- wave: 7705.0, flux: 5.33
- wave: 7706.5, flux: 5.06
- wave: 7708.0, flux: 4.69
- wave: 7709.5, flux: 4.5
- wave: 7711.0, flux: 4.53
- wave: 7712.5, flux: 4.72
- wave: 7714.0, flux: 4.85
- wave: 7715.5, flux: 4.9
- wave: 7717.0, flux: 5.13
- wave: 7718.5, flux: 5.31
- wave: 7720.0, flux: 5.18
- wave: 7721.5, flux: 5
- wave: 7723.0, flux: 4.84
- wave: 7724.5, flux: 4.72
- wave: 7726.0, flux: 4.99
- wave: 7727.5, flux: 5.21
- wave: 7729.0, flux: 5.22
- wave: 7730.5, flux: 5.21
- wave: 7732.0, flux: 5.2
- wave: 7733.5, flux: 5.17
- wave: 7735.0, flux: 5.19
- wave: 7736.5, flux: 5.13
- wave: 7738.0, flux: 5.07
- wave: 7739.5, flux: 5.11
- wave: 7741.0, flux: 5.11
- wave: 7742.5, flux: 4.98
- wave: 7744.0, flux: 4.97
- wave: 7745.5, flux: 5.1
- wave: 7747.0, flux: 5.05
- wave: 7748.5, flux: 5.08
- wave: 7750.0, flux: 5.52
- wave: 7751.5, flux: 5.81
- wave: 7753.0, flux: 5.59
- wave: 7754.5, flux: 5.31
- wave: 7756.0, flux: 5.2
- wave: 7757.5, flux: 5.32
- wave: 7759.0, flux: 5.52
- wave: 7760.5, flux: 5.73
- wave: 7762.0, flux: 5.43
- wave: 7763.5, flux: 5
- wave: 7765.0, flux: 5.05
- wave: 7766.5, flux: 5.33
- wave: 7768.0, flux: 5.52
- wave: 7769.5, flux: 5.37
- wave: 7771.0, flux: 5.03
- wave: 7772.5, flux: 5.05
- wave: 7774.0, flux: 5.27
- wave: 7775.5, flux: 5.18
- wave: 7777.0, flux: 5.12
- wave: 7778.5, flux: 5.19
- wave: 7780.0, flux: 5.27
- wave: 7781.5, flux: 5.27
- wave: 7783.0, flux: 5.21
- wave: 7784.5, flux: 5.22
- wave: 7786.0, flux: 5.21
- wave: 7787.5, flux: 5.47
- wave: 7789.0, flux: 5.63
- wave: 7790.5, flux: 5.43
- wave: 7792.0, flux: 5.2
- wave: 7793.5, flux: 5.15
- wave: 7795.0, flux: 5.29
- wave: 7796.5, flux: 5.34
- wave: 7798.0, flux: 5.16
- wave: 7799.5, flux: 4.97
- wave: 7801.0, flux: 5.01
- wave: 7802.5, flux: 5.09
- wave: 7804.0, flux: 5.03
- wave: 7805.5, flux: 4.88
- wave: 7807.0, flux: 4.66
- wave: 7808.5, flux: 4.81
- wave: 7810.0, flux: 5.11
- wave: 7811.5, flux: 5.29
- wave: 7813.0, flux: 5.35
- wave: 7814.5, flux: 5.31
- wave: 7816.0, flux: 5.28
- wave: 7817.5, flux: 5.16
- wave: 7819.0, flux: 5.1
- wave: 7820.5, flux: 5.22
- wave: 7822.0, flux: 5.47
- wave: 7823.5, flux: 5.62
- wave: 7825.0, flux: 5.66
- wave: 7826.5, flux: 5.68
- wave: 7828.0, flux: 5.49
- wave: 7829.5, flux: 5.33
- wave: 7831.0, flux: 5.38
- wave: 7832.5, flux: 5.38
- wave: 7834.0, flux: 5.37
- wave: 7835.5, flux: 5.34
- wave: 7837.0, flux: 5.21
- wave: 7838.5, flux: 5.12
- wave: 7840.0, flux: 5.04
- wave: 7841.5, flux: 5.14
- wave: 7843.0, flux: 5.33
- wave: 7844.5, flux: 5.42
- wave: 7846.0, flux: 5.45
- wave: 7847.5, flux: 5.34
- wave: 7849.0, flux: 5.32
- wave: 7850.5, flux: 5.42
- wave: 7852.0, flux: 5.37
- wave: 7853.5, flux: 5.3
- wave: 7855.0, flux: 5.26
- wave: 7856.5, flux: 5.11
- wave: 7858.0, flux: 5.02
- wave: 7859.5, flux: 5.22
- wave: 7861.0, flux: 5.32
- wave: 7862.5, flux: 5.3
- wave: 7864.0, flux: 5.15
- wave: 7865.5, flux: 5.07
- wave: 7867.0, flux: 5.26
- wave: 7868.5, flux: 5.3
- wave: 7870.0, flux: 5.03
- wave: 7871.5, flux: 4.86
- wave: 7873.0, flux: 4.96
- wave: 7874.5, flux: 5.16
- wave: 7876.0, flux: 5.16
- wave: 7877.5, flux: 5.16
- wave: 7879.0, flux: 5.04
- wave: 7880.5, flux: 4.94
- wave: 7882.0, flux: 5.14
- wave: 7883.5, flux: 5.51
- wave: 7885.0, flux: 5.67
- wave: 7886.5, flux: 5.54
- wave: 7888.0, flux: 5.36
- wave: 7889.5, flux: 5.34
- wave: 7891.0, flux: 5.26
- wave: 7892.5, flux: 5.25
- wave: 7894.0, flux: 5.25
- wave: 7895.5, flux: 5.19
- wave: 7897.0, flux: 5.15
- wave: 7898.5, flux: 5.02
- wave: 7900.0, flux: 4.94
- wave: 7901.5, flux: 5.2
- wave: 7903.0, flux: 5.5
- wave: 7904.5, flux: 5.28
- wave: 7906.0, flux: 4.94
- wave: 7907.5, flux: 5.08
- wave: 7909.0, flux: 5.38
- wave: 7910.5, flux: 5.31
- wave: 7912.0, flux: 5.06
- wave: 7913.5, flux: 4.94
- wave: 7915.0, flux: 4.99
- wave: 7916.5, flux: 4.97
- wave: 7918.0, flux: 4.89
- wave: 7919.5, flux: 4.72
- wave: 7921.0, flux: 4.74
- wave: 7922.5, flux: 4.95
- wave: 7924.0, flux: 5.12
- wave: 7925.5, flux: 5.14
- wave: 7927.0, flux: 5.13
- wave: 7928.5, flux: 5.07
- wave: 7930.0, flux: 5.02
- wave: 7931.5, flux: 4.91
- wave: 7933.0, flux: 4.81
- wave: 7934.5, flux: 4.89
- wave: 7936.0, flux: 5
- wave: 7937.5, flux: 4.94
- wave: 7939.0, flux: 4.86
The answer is 0.61 angstroms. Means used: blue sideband 5.04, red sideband 5.27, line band 4.99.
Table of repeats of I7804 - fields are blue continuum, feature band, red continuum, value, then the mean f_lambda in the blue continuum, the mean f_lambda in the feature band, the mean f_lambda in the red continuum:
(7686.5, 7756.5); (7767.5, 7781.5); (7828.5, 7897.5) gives -0.2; 5.08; 5.22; 5.25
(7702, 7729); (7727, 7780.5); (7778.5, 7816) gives -1.8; 4.96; 5.24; 5.18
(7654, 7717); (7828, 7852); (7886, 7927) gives -1.1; 4.98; 5.31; 5.13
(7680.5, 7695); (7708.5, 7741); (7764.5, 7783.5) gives 1.2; 5.18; 5.01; 5.22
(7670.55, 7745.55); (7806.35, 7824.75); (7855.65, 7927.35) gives -0.4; 5.04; 5.21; 5.15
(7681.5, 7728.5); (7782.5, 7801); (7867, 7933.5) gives -0.7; 5.01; 5.26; 5.12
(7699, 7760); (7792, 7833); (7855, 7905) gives -0.6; 5.11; 5.23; 5.2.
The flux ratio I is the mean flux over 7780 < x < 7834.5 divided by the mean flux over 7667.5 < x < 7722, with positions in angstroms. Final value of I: 1.05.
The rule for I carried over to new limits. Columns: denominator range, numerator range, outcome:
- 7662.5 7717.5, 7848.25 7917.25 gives 1.04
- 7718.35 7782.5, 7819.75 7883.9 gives 1.01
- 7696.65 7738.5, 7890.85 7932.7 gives 1.01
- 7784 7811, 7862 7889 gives 1.01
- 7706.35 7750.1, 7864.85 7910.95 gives 1.04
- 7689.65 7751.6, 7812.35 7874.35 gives 1.05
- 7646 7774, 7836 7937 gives 1.01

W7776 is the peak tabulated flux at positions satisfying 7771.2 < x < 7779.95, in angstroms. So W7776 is 5.27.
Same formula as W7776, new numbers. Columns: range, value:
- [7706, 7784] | 5.81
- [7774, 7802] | 5.63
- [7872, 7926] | 5.67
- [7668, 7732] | 5.33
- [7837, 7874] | 5.45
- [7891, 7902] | 5.26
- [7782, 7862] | 5.68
